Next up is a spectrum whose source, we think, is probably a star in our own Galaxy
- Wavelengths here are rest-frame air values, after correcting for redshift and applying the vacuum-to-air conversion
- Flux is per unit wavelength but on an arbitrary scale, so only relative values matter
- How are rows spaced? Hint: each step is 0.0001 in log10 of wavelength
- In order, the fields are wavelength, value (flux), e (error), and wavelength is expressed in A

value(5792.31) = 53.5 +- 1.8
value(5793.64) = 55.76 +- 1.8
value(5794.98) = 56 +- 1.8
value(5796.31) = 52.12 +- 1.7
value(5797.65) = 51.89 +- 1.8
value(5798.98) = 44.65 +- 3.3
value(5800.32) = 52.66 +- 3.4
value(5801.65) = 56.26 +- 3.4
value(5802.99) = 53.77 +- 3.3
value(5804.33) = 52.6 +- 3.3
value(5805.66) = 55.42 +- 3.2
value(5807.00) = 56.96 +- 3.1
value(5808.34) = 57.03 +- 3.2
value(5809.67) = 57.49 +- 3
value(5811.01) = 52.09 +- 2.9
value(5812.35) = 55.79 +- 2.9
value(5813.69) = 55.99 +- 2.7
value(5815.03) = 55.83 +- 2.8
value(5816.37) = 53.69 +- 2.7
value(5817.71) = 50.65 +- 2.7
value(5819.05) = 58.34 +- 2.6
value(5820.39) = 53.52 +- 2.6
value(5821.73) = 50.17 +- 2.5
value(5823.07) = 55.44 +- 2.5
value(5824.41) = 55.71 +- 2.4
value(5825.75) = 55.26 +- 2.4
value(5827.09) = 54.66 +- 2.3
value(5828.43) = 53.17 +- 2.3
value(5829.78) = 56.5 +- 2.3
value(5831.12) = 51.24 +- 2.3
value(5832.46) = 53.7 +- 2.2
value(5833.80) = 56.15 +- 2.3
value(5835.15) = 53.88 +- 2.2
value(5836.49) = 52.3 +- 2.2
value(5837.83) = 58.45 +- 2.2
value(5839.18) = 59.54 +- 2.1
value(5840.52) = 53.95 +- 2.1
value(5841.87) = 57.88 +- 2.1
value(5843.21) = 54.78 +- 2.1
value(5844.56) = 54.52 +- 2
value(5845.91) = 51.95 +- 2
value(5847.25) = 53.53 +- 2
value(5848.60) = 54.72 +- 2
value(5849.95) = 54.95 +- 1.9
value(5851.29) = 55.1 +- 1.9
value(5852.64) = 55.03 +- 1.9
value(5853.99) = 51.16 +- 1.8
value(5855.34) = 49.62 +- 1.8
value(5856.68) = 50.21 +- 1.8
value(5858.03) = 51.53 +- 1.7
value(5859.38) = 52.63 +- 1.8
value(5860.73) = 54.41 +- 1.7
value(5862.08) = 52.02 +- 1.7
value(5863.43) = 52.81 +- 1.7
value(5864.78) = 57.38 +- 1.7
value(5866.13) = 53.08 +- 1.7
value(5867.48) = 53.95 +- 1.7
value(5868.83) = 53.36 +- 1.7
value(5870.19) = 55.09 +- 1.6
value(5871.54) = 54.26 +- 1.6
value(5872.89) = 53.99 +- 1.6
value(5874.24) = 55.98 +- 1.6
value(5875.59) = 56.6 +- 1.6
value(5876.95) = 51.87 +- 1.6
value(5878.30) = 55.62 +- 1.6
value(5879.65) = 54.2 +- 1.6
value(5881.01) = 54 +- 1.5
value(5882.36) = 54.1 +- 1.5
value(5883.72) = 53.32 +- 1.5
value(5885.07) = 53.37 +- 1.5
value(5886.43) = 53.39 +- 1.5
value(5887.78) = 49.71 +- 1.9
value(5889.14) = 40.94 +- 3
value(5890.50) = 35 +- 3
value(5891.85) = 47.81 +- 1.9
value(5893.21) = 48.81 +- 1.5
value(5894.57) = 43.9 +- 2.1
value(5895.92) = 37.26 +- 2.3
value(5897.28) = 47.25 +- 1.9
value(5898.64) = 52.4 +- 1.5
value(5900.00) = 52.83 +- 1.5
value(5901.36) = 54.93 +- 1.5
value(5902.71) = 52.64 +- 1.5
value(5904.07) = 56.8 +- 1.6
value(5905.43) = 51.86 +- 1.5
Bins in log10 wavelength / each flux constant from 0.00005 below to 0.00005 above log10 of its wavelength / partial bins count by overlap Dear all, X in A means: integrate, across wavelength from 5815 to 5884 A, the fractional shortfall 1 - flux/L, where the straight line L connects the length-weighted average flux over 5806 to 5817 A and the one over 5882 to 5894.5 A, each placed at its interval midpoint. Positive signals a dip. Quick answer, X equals -3.10 A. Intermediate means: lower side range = 55.6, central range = 54.1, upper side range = 48.1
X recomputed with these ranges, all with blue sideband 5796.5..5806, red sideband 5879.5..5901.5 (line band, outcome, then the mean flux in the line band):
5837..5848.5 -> -1.09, 55.5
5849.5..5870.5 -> -1.37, 53.2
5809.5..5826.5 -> -0.94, 54.5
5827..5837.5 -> -0.61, 54.1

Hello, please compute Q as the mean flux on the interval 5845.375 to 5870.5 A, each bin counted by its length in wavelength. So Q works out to 53.3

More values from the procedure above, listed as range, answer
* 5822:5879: 54.2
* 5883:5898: 46.5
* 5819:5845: 54.9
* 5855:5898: 51.2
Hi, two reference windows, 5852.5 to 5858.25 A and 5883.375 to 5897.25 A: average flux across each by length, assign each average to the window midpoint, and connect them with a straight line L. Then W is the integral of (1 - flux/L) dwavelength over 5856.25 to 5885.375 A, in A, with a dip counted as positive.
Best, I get -2.90 A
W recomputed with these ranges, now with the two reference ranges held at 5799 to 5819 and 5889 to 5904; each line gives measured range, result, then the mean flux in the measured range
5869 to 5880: -1.2 A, 54.7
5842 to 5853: -0.7 A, 54.5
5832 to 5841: -0.6 A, 55.5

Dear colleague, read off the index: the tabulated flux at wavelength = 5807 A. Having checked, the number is 56.96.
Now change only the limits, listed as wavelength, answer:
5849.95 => 54.95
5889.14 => 40.94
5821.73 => 50.17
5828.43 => 53.17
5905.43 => 51.86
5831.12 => 51.24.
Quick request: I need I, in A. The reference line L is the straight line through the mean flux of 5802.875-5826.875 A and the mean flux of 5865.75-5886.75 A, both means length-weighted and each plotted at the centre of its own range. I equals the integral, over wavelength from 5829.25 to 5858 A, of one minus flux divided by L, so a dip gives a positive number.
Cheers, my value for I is 0.2 A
